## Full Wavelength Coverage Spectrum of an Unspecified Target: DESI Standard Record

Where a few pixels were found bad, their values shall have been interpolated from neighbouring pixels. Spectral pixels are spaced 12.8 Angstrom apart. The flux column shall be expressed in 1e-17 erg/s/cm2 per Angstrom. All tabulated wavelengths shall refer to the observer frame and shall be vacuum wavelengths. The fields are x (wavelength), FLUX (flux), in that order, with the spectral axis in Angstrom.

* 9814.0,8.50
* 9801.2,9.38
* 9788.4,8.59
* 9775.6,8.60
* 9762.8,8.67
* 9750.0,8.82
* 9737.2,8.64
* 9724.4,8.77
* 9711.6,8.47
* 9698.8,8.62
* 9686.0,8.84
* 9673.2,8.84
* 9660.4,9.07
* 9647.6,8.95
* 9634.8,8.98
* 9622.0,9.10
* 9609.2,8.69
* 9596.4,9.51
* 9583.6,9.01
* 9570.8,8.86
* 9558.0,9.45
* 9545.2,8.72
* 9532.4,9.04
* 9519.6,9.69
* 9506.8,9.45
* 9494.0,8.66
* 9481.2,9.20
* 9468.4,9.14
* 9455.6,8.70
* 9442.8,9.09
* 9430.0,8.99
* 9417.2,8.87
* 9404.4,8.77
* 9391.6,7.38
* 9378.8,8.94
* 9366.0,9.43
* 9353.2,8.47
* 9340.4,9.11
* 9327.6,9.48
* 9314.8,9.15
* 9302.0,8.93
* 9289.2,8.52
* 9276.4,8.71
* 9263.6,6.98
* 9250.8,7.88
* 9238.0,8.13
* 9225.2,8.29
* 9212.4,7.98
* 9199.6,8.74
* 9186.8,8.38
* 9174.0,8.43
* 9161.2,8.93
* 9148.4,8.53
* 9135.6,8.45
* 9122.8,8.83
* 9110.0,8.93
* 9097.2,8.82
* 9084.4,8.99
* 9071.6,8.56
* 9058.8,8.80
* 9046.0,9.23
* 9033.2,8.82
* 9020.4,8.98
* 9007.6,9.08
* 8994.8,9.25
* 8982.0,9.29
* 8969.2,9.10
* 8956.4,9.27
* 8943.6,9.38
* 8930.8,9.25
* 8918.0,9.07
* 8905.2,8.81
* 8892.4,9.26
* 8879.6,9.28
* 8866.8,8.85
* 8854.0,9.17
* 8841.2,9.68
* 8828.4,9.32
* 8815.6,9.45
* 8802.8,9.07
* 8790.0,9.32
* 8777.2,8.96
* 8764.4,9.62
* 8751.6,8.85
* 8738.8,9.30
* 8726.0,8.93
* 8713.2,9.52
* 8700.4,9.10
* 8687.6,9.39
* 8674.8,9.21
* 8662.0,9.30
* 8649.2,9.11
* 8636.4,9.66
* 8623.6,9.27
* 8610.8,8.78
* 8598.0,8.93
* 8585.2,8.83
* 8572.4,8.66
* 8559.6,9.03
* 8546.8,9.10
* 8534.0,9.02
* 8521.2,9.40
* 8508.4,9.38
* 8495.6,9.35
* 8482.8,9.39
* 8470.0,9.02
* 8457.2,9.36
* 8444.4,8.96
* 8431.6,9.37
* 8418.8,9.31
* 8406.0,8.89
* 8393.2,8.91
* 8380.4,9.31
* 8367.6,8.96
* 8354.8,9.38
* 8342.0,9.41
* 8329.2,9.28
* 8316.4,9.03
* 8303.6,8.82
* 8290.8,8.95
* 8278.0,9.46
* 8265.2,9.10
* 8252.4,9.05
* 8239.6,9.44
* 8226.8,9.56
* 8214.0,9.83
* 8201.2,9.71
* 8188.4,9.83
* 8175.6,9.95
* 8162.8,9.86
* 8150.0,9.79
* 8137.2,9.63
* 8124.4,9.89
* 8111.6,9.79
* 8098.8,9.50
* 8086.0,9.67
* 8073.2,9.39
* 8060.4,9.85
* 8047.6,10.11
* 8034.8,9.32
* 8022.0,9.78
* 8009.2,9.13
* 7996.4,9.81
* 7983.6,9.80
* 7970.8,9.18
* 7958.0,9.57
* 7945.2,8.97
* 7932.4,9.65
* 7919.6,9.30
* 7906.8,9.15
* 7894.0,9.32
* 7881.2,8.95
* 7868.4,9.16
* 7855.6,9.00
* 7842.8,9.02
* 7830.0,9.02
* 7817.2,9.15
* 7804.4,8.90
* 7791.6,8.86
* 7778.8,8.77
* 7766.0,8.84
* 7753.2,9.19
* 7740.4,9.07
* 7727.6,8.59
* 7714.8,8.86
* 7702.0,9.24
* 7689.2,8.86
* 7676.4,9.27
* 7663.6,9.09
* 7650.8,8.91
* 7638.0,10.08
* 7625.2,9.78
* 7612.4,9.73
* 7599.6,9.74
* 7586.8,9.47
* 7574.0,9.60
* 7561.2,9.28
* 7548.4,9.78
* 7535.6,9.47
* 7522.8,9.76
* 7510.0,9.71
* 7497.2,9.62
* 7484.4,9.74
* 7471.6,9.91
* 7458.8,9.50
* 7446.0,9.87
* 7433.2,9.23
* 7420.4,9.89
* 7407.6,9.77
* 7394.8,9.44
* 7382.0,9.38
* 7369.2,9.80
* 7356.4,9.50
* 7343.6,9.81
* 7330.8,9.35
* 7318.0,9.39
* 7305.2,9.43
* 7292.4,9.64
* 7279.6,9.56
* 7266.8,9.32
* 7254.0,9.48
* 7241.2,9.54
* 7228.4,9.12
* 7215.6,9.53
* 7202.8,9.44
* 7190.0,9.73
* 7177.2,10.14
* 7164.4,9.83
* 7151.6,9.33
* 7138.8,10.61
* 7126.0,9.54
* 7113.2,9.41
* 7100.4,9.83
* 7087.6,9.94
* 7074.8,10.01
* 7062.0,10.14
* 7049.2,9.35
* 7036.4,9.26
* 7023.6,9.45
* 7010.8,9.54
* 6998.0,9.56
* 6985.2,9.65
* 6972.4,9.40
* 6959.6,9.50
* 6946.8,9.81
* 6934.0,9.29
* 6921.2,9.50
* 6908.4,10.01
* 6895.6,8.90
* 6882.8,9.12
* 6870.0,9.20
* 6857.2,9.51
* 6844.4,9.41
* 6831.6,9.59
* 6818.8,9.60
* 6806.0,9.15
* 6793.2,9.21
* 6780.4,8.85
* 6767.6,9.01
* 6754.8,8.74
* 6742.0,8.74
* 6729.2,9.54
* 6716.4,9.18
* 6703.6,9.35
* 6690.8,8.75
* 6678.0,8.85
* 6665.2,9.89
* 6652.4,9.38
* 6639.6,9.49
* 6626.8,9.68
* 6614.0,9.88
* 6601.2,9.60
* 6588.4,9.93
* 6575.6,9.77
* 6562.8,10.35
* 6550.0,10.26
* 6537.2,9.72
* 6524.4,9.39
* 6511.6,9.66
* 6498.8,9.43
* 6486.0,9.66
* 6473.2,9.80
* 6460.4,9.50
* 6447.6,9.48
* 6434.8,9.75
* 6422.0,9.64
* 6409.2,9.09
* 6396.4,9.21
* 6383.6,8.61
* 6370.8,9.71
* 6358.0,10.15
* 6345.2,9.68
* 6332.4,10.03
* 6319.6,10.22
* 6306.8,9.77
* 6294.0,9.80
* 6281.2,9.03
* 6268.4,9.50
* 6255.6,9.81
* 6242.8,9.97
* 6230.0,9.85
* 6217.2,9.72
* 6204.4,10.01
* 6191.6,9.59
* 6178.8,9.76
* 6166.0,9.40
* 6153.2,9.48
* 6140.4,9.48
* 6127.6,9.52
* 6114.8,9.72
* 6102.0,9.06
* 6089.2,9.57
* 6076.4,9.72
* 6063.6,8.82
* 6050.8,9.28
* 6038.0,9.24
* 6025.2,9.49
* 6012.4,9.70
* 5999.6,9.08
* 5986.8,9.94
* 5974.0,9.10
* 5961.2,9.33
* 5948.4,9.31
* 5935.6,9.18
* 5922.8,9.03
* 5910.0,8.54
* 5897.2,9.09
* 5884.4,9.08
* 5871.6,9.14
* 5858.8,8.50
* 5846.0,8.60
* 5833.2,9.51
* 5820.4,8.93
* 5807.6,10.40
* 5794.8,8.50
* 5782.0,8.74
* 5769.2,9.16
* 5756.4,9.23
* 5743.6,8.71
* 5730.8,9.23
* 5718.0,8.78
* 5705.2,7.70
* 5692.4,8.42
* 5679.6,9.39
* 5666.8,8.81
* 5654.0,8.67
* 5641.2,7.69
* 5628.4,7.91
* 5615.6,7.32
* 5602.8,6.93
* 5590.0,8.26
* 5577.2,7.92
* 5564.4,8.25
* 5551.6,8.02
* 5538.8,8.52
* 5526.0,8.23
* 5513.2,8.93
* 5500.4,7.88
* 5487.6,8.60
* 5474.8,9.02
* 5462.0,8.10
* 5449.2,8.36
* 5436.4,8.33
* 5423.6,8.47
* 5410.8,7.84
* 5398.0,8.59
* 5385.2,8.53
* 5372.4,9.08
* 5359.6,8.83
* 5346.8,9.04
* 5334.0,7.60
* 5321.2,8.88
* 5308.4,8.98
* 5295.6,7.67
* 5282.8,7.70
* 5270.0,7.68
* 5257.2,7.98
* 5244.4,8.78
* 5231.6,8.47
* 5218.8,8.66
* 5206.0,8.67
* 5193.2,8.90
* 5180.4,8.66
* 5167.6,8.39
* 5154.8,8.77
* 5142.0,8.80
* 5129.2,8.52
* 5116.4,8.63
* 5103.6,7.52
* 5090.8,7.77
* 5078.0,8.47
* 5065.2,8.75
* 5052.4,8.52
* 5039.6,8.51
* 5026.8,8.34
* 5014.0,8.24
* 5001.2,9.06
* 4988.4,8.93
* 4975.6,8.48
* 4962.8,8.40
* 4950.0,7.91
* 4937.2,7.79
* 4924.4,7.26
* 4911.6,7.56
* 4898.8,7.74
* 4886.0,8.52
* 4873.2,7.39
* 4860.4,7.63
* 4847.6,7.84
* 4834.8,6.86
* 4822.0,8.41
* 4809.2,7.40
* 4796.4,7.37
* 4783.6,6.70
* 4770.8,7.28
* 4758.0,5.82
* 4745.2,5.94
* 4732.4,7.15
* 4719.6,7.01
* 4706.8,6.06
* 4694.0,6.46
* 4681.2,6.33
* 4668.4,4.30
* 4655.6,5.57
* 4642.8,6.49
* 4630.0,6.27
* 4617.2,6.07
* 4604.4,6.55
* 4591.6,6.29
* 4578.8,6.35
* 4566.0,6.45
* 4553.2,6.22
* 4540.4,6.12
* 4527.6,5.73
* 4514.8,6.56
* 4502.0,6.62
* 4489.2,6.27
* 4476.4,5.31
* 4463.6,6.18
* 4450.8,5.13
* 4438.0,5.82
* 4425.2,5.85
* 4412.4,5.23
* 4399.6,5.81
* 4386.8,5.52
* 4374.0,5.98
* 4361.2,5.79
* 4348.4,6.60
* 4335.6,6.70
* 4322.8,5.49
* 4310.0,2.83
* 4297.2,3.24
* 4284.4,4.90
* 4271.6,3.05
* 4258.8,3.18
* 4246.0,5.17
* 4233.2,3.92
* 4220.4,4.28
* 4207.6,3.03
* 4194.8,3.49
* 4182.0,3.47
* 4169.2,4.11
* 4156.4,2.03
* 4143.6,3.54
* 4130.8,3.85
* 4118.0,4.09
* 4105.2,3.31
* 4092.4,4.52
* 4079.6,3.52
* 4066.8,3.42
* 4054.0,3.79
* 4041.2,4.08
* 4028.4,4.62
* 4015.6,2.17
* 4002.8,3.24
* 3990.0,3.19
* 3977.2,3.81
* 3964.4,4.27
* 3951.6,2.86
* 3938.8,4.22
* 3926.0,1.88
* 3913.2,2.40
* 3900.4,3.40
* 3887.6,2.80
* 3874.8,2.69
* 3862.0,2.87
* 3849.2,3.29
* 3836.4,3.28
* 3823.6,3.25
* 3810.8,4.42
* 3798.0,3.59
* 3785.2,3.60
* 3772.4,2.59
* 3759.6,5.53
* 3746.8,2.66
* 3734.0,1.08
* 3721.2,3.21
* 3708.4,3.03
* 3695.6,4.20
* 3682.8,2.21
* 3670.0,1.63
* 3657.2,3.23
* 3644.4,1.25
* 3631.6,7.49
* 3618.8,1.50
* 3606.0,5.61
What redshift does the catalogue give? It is 0.08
